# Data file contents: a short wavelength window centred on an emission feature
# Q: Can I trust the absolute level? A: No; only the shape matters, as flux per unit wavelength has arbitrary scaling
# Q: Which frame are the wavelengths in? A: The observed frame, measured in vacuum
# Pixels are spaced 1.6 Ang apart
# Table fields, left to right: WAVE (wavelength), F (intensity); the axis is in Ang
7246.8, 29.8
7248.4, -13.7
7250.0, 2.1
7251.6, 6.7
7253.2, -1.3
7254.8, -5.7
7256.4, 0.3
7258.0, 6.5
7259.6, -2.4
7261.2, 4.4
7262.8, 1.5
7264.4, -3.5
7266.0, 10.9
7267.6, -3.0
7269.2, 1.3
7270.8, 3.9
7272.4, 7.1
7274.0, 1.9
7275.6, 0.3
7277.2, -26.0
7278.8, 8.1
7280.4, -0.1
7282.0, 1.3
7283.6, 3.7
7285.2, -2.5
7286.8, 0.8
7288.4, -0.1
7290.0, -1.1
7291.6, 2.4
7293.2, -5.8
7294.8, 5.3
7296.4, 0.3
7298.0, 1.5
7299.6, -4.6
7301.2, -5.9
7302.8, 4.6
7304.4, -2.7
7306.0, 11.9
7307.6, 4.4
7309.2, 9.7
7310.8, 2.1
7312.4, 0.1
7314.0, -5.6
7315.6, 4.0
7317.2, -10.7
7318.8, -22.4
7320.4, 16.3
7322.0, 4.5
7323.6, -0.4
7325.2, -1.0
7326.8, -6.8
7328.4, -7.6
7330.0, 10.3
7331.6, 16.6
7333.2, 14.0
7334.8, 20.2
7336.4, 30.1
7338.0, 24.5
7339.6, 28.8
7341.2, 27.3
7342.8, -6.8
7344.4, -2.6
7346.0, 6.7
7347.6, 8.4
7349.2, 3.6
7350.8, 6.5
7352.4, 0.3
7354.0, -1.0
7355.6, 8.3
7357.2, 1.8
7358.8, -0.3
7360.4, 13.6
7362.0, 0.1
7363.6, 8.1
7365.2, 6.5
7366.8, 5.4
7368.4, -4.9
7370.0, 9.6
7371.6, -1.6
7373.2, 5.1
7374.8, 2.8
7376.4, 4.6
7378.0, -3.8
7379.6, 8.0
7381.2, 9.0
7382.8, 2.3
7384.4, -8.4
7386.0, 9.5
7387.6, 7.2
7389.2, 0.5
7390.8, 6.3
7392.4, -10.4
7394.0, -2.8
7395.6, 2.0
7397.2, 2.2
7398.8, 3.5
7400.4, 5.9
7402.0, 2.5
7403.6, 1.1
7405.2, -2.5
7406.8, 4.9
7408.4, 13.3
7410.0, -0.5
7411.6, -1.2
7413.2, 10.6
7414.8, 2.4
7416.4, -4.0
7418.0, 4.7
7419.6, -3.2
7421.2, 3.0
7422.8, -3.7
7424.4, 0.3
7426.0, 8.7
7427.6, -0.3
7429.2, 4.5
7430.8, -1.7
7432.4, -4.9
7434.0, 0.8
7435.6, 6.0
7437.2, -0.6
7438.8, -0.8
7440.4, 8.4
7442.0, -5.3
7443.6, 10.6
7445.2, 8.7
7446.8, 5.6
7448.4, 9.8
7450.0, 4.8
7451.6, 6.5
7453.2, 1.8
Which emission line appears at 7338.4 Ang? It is [O II] 3727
